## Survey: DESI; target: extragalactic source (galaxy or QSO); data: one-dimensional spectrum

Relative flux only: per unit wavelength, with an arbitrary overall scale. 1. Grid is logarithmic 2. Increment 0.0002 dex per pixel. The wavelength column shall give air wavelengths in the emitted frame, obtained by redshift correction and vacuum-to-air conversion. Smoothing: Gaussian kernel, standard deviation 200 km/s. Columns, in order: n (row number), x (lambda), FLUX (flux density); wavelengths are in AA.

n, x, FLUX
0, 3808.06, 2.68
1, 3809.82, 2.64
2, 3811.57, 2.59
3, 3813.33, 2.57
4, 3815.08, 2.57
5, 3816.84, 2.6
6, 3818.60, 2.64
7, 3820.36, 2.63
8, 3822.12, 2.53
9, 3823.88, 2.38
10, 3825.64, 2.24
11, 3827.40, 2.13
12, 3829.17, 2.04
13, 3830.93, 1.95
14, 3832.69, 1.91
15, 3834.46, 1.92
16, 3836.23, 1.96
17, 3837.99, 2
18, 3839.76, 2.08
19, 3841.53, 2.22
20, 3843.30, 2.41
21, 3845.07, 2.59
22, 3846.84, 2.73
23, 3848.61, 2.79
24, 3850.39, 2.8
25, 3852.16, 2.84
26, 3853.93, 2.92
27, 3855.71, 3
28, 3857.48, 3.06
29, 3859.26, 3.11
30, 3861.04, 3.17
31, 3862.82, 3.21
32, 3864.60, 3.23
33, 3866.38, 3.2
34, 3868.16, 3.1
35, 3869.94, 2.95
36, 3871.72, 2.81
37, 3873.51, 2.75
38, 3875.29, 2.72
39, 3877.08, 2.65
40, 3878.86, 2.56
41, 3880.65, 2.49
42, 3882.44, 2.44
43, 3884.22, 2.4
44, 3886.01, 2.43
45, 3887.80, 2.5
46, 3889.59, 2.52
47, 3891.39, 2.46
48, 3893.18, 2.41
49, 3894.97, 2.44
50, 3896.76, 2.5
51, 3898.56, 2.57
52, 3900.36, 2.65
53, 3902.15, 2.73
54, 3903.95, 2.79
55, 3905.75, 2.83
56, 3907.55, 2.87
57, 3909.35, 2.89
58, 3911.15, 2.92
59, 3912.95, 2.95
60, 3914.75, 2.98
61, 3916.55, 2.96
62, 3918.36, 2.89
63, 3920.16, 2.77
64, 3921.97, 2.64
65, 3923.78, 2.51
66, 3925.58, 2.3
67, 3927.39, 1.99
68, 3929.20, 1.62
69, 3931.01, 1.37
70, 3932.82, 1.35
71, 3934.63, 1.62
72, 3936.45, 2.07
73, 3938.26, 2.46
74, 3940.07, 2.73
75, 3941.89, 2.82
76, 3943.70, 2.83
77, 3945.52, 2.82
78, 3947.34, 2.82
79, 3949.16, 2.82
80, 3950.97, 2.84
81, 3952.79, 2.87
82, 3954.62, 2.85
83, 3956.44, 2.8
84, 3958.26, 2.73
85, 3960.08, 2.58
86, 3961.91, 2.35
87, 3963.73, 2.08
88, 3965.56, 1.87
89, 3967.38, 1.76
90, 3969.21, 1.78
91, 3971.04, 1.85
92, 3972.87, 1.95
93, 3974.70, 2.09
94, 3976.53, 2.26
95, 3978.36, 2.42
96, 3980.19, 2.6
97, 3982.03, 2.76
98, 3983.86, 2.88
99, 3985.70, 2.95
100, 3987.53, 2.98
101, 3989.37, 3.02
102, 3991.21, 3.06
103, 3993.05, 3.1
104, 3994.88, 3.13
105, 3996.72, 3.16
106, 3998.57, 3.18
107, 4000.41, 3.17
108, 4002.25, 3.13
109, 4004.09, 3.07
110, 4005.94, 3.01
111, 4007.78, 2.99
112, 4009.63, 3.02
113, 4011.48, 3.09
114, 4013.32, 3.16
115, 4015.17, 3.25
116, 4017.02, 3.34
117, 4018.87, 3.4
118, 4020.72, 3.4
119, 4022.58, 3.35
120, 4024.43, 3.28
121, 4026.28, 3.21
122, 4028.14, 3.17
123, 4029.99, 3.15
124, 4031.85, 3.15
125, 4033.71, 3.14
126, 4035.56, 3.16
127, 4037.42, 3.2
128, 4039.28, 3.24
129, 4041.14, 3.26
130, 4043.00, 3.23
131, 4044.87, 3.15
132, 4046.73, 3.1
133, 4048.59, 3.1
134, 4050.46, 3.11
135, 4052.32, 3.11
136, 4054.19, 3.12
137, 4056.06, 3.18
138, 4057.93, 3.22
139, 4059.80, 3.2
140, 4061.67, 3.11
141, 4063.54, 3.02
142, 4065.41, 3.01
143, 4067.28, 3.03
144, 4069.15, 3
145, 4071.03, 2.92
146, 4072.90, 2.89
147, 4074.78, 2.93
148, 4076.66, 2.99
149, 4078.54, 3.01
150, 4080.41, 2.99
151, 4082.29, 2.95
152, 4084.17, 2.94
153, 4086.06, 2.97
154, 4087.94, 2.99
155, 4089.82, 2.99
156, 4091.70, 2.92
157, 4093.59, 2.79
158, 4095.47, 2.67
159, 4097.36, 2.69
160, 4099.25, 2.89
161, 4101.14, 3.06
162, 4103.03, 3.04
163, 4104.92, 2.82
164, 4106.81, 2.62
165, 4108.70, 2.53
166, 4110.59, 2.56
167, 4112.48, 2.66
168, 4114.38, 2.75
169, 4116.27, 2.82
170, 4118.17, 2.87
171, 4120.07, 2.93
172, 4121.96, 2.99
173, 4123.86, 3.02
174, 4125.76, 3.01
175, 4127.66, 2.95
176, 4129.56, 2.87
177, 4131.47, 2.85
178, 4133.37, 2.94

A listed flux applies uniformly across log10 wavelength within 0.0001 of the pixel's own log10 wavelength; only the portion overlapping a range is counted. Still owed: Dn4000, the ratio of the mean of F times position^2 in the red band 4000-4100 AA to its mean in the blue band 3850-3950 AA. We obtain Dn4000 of 1.26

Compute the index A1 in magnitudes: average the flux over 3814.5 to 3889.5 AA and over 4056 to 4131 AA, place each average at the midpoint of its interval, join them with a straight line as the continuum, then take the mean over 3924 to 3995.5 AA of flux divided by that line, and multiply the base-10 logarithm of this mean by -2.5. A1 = 0.12 mag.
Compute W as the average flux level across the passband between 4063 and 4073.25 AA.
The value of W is 2.98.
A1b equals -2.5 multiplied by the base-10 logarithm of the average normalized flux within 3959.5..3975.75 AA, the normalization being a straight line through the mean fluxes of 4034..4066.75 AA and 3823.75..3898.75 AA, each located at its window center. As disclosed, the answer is 0.39 mag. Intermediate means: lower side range 2.57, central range 2.02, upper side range 3.15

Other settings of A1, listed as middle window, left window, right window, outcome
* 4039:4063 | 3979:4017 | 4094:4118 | -0.09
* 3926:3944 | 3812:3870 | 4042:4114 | 0.30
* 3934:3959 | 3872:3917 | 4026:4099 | 0.05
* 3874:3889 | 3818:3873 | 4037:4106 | 0.06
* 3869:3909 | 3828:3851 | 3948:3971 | -0.13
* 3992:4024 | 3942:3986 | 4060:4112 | -0.20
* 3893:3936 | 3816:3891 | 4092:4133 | 0.07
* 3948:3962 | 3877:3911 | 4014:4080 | 0.02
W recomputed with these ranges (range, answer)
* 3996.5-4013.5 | 3.09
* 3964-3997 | 2.51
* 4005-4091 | 3.11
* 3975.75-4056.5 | 3.09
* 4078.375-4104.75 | 2.92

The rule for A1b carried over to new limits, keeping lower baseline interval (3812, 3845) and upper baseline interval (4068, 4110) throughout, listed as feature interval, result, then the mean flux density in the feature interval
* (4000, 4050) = -0.16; 3.18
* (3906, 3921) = -0.17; 2.9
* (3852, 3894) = -0.17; 2.79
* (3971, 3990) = 0.04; 2.55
